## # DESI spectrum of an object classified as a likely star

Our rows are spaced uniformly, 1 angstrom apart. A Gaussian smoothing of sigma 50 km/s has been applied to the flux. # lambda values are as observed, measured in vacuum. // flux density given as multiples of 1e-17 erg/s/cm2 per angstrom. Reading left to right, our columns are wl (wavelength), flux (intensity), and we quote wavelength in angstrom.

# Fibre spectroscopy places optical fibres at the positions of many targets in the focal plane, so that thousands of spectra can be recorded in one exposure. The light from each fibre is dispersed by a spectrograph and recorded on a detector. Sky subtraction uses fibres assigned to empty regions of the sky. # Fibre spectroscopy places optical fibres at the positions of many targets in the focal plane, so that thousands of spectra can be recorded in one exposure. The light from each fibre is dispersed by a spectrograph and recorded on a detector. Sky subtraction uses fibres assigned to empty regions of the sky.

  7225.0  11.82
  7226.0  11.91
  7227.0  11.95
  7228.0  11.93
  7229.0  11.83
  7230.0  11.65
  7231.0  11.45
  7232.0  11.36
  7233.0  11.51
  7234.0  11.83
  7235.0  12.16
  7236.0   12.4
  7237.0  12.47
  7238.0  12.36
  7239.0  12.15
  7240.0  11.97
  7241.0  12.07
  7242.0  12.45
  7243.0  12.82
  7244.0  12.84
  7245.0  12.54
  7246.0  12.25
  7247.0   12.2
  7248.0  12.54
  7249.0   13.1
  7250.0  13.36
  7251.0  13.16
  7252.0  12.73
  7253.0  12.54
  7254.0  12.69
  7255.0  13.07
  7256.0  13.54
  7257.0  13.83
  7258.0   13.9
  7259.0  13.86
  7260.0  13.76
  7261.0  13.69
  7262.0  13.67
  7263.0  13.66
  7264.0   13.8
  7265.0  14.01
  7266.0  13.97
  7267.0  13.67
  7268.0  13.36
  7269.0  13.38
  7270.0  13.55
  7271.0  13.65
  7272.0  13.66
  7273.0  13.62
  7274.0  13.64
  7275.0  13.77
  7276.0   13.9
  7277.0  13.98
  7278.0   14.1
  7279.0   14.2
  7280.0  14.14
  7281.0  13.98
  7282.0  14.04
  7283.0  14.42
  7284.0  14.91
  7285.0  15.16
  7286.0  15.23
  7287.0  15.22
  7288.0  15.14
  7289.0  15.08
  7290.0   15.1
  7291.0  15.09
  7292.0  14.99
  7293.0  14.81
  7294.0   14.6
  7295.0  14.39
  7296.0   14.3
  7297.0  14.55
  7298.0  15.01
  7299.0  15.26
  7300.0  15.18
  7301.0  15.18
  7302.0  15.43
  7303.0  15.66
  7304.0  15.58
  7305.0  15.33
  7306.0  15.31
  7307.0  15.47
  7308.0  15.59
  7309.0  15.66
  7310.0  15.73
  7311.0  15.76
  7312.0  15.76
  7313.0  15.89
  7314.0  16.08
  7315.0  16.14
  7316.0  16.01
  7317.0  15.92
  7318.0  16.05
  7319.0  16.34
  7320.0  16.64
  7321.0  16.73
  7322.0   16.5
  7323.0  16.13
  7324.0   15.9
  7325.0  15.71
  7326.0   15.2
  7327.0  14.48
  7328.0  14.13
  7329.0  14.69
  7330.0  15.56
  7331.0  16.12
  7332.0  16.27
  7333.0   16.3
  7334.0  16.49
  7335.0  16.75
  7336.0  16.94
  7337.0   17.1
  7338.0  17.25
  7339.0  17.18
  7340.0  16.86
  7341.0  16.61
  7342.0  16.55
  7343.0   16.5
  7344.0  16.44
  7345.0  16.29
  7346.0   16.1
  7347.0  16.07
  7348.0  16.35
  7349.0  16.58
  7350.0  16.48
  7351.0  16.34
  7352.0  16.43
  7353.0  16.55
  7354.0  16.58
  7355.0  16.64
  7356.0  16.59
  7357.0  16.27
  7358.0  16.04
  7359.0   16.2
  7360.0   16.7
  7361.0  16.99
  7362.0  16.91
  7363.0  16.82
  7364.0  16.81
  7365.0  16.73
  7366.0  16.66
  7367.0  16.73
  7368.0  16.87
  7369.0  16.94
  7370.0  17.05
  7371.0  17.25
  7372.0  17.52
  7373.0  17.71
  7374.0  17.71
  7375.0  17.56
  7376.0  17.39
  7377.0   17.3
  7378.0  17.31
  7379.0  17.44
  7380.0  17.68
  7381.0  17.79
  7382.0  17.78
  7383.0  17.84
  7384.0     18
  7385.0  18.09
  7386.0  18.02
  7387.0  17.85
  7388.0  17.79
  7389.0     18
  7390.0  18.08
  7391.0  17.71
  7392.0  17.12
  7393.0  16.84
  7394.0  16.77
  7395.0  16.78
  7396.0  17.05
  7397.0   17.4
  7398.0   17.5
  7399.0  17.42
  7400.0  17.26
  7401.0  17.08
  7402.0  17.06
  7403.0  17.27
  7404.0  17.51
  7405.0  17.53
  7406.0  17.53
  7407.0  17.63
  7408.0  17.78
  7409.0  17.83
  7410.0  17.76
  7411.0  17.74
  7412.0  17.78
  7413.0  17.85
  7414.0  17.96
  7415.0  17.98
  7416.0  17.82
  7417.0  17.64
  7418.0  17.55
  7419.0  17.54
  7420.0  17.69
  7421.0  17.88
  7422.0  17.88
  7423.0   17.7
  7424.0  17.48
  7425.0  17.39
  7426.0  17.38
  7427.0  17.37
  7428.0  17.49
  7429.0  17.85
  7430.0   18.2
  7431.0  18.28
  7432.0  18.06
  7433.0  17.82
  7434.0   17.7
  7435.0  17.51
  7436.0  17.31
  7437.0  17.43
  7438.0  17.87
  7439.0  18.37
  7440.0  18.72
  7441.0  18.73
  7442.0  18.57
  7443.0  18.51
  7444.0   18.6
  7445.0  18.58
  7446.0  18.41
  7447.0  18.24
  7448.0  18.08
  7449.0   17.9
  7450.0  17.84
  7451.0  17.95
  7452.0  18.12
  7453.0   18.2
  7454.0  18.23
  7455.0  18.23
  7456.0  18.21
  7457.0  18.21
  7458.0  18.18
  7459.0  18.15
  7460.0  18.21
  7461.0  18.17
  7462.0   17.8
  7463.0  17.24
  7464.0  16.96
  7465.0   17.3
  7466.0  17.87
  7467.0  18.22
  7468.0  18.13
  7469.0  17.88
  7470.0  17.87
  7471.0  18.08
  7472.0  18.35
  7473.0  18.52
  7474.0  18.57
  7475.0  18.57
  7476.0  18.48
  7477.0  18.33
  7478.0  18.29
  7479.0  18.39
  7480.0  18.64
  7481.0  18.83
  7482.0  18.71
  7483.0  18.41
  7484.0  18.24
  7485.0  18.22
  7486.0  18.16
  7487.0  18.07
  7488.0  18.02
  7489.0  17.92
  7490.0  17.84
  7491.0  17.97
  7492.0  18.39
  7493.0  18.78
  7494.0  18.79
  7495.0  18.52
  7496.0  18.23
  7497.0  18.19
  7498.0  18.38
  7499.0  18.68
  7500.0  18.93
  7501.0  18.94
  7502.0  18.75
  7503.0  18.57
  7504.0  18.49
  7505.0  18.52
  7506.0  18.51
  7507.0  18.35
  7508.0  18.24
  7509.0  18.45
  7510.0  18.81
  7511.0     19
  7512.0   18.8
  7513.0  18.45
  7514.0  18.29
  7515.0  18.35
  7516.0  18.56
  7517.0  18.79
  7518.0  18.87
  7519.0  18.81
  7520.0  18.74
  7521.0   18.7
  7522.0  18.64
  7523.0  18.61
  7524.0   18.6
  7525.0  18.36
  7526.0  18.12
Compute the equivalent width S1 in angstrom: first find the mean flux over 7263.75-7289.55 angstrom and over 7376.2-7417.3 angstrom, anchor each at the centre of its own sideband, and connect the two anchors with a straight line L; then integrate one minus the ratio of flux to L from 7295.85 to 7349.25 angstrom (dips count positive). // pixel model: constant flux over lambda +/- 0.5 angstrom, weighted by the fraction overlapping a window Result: -1.63 angstrom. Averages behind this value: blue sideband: 14.1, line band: 15.9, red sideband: 17.6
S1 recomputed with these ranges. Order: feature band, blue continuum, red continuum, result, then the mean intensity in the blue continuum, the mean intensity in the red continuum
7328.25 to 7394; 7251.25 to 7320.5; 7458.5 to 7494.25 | -3.7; 14.6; 18.2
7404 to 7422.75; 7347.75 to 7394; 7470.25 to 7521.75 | -0.2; 17.1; 18.5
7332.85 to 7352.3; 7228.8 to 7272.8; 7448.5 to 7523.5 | -2.0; 12.9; 18.3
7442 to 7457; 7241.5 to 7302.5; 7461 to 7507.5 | -0.6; 13.9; 18.3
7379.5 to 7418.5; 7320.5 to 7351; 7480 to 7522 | -1.2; 16.2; 18.5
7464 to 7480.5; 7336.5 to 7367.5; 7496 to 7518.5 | 0.0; 16.6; 18.6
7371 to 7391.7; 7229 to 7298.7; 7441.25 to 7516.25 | -2.0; 13.5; 18.3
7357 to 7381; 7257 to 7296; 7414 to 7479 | -1.2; 14.2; 18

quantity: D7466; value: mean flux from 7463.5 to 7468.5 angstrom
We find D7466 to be 17.7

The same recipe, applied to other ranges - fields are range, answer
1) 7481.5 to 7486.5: 18.3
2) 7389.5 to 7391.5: 17.9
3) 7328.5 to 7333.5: 15.8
